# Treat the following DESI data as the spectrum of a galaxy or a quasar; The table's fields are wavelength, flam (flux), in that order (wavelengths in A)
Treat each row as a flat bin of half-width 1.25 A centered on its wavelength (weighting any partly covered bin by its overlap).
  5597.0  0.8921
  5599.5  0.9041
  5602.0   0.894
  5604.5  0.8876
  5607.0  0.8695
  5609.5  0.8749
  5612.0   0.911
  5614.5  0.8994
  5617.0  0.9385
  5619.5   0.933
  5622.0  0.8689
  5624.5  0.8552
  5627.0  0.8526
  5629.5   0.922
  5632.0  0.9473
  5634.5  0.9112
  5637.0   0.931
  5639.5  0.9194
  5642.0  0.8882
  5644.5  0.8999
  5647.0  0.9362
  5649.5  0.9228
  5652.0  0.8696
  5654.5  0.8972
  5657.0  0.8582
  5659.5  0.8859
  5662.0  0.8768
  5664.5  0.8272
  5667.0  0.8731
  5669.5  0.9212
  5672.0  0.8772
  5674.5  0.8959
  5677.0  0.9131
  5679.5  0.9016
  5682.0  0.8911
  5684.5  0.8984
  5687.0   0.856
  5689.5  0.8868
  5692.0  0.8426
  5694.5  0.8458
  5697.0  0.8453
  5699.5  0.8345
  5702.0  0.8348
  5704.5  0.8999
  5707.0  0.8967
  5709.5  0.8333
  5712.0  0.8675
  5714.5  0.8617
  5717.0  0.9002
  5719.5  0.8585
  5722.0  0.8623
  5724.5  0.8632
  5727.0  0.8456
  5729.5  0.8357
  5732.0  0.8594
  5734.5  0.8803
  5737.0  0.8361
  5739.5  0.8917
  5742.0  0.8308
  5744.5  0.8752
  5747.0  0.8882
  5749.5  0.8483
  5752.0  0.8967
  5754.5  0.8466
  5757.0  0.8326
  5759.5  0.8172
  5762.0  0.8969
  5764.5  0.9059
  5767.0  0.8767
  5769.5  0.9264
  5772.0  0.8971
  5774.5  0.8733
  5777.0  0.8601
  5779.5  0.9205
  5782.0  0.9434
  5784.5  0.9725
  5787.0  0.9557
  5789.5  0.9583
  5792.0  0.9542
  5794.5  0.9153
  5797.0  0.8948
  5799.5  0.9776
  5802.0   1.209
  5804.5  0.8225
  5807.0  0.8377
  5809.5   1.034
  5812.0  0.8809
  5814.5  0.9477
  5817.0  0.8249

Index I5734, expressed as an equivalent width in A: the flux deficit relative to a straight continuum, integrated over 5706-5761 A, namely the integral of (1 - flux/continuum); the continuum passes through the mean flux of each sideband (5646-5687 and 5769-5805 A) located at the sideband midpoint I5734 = 3.5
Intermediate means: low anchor 0.889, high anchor 0.941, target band 0.86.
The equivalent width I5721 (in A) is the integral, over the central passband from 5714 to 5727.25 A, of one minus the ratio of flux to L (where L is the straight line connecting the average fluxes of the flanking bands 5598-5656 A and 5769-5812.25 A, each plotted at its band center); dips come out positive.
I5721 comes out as 0.78 A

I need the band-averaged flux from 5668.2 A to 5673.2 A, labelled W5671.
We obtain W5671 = 0.899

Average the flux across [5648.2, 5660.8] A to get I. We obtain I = 0.887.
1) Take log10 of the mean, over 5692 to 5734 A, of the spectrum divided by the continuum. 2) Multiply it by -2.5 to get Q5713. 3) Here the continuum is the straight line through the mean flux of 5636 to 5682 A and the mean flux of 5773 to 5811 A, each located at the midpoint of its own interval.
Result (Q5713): 0.07 mag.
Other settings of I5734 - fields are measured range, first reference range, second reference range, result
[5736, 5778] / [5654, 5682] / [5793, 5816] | 2.4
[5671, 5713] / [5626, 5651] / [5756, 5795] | 1.8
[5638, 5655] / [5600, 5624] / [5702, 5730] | -0.4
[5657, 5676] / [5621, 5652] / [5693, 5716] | 0.1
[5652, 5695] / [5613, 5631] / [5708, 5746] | 0.0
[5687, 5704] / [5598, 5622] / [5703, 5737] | 0.4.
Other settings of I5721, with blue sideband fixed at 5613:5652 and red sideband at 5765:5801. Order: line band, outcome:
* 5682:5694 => 0.6 A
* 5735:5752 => 1.0 A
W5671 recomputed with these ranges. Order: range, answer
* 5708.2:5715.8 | 0.855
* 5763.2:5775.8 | 0.896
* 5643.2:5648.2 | 0.918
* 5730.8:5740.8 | 0.867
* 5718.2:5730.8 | 0.853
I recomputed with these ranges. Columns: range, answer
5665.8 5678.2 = 0.896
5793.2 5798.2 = 0.906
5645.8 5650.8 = 0.929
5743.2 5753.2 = 0.877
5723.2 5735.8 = 0.857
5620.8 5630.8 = 0.875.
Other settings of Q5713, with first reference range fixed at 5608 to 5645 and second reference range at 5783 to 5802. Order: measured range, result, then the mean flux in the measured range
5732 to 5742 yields 0.10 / 0.863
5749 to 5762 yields 0.12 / 0.853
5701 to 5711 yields 0.08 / 0.867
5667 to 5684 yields 0.03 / 0.898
